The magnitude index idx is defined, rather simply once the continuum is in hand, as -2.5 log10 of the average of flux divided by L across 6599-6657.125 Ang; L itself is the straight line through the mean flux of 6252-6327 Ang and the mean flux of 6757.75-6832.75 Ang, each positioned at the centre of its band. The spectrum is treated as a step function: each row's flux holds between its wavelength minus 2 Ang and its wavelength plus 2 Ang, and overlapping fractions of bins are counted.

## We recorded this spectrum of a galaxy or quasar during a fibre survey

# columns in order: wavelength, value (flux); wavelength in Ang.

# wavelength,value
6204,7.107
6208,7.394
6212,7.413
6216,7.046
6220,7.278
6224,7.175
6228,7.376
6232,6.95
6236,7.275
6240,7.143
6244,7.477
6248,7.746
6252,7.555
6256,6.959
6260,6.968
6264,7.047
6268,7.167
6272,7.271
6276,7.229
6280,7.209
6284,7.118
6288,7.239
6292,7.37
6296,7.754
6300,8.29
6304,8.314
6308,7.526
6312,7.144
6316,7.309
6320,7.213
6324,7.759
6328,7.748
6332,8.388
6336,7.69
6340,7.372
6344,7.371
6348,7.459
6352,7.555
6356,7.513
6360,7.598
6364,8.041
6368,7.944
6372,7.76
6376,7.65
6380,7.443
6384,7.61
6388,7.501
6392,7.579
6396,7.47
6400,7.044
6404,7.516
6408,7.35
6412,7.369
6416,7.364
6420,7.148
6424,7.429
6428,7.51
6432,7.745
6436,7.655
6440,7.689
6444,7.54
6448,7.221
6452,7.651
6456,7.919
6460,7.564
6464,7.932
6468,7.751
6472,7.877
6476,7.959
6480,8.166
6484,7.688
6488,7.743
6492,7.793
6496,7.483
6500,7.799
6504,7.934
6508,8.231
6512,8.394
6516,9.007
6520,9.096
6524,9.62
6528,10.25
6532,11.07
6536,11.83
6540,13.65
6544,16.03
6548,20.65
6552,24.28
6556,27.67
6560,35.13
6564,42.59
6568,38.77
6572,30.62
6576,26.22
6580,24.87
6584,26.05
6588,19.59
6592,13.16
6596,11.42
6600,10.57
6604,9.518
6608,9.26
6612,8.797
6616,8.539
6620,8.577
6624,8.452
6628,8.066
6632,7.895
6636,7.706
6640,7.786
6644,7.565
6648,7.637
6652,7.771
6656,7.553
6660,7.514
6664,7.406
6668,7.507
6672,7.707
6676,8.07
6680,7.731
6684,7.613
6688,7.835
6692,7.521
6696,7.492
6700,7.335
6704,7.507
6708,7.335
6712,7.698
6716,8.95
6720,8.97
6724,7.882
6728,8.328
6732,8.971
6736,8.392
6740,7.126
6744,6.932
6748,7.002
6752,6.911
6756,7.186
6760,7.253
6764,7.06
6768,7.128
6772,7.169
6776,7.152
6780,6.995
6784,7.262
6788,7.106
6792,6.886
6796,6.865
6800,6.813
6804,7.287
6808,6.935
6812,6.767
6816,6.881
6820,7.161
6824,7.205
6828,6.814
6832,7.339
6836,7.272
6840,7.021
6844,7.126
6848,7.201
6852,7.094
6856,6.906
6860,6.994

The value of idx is -0.17 mag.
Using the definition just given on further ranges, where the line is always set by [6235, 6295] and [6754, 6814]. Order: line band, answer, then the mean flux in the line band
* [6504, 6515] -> -0.161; 8.31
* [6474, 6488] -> -0.106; 7.91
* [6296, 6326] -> -0.061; 7.66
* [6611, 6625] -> -0.203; 8.59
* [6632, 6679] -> -0.082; 7.67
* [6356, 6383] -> -0.073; 7.72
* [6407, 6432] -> -0.029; 7.39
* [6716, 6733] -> -0.206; 8.56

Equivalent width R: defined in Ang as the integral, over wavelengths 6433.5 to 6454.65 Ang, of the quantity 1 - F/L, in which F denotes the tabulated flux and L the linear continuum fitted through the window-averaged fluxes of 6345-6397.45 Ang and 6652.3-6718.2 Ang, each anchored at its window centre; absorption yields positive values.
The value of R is 0.2 Ang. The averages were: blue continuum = 7.62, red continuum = 7.68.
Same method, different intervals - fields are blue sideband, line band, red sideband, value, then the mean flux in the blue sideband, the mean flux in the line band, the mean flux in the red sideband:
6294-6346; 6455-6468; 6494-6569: 5.6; 7.68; 7.79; 16.5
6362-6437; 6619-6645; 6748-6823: -2.7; 7.53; 8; 7.05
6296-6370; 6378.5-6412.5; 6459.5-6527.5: 1.9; 7.68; 7.43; 8.18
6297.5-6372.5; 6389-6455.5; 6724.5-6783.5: 1.4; 7.68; 7.47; 7.41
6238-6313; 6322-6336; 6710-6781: -0.9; 7.4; 7.93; 7.63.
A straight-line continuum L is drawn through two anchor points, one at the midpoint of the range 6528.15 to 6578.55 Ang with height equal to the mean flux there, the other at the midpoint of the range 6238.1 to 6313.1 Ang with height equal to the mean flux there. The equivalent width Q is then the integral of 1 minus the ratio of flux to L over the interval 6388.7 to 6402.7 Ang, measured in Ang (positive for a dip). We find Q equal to 6.97 Ang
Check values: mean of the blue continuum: 7.4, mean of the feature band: 7.38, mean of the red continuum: 24.3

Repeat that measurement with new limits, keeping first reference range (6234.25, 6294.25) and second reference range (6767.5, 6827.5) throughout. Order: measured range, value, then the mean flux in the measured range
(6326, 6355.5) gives -1.74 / 7.65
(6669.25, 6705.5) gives -2.90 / 7.64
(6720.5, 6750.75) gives -3.35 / 7.84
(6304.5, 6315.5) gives -0.35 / 7.46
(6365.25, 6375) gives -0.86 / 7.85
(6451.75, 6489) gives -3.47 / 7.84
